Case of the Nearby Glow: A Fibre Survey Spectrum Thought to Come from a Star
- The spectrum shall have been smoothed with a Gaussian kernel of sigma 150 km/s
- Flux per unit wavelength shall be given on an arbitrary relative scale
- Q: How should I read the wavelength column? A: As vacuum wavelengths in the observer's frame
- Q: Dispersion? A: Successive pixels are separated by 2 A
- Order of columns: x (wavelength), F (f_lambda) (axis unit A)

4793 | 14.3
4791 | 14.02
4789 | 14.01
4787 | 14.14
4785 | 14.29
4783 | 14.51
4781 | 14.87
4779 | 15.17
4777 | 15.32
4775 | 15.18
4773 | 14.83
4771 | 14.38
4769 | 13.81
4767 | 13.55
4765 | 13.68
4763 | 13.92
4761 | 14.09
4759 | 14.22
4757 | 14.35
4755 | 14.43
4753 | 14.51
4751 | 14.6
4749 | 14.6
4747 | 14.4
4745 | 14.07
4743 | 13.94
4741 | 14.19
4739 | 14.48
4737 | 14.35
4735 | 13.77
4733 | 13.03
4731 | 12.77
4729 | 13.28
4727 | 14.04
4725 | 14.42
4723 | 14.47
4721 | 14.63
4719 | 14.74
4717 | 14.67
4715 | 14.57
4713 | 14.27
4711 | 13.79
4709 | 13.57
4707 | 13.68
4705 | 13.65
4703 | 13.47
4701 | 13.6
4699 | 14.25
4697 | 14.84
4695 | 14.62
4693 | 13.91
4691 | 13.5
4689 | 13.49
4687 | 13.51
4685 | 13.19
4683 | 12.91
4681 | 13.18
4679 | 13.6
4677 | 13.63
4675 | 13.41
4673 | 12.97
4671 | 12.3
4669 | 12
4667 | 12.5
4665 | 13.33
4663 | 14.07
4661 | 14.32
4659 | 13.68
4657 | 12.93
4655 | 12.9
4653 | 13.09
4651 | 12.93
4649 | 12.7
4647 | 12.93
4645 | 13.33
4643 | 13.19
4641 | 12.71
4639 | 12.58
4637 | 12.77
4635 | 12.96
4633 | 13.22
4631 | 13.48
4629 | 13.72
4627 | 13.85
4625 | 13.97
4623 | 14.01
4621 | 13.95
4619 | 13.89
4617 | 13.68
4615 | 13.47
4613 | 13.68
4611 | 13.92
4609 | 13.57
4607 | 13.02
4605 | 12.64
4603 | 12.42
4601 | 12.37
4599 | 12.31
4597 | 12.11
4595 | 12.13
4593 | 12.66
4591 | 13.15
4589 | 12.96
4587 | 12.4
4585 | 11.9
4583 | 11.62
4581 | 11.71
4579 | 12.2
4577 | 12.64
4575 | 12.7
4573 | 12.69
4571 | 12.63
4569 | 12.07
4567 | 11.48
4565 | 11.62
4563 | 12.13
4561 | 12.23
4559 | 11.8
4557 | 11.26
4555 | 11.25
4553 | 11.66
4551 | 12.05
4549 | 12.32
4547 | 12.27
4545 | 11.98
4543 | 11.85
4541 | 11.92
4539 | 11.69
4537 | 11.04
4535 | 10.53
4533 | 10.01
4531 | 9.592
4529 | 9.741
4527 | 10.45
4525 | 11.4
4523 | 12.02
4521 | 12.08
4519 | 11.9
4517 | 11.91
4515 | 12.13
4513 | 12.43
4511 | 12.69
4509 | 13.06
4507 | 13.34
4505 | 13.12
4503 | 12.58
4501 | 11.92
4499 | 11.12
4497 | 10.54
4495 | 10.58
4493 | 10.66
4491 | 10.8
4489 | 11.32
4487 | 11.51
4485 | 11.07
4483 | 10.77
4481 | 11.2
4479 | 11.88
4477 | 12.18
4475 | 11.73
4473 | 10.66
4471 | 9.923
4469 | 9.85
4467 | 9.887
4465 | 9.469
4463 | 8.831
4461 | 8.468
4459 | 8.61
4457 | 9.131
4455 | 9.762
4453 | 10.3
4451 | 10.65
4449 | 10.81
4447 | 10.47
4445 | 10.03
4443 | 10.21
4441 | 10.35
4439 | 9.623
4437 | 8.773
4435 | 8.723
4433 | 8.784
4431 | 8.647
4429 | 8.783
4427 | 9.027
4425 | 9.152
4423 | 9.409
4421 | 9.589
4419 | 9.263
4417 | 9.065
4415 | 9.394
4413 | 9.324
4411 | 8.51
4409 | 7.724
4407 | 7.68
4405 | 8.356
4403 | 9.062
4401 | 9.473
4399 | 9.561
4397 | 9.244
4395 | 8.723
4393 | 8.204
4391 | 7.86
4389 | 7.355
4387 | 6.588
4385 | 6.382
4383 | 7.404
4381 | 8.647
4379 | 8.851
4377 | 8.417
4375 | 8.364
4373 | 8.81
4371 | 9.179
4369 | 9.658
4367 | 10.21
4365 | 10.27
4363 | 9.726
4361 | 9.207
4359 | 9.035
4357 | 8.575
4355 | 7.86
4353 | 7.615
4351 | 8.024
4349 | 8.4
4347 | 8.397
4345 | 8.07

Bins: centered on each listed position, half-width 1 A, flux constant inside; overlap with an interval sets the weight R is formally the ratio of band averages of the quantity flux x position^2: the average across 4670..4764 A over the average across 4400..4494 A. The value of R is 1.6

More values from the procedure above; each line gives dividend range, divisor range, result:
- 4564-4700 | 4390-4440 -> 1.62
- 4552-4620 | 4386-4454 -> 1.48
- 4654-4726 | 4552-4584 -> 1.20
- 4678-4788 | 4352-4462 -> 1.81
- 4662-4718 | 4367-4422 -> 1.81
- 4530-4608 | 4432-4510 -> 1.18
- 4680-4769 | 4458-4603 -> 1.32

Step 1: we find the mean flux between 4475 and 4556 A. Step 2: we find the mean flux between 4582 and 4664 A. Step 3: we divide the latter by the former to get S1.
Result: 1.1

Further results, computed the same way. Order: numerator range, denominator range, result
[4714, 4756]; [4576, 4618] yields 1.12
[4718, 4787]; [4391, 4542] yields 1.39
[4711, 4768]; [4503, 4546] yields 1.21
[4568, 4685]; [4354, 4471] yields 1.44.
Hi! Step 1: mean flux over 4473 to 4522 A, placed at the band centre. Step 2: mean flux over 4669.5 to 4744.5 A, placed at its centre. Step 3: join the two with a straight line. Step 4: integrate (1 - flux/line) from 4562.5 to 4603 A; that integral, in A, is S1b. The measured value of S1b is 1.0 A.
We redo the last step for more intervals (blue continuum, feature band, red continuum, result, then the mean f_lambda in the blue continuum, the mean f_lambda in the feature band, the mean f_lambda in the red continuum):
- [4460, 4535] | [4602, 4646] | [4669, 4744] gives -2.17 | 11.1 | 13.4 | 13.8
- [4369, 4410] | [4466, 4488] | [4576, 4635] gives -1.61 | 8.33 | 11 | 13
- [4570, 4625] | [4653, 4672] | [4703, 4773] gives 0.44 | 12.9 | 13.1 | 14.1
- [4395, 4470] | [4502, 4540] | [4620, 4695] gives -2.90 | 9.29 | 11.7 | 13.3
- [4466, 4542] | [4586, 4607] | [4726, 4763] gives -0.25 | 11.3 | 12.5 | 14.1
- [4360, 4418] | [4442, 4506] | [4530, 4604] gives -2.46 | 8.66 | 10.6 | 11.9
